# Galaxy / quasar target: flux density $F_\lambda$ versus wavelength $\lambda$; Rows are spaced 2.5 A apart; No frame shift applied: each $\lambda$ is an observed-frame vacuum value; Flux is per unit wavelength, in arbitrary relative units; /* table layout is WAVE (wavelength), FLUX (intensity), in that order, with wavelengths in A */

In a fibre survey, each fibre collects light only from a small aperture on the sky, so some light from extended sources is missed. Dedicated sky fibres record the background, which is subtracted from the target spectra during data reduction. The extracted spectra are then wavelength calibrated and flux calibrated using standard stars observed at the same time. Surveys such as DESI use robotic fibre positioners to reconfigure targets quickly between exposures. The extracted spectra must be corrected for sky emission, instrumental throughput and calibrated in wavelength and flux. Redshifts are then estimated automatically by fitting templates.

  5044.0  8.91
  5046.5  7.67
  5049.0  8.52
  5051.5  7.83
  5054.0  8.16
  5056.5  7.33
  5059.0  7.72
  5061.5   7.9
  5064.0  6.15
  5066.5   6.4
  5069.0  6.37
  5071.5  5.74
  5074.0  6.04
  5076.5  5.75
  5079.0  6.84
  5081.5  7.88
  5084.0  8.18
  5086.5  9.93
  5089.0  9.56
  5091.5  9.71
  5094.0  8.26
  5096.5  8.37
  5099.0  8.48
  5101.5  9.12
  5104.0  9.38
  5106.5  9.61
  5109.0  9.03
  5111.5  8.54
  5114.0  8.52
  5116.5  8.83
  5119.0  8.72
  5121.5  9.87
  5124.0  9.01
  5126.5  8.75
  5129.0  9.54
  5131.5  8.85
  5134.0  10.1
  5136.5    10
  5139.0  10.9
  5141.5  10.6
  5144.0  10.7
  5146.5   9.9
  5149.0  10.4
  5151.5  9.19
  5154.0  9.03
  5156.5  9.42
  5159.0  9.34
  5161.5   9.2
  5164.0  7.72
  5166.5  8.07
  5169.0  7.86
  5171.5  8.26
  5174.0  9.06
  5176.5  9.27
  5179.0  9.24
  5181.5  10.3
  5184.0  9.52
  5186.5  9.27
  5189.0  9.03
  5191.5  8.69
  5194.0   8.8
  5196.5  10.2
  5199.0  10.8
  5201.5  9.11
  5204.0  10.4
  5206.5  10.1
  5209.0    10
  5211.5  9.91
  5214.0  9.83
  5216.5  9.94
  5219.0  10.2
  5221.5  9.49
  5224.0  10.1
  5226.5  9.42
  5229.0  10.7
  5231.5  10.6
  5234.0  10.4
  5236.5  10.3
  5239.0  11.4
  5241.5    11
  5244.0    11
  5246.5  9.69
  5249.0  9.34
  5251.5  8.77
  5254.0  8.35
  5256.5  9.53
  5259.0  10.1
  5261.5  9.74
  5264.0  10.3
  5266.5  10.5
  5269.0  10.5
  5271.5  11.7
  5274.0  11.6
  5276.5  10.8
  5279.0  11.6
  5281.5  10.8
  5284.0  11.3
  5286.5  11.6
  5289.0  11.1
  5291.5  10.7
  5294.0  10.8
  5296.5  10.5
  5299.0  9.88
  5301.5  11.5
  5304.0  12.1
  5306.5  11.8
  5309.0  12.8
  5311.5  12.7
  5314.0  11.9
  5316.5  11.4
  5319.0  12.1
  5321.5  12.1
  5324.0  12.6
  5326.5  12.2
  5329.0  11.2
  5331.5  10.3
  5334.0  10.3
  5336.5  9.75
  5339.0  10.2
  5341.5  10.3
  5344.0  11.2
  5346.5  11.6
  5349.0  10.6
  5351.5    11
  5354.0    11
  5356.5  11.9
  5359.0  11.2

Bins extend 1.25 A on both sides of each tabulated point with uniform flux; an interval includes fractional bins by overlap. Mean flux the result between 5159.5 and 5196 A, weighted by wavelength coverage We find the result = 8.91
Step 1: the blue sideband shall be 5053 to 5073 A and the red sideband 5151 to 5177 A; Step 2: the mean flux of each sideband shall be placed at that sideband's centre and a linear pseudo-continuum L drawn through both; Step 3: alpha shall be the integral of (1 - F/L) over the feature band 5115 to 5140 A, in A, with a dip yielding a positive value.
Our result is -4.1 A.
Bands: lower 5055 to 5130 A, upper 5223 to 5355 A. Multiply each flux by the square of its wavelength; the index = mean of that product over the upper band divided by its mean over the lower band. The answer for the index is 1.4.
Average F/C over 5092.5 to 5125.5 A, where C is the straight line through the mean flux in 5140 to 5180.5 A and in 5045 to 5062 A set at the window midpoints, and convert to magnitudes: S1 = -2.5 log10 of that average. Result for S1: -0.04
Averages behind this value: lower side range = 7.89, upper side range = 9.22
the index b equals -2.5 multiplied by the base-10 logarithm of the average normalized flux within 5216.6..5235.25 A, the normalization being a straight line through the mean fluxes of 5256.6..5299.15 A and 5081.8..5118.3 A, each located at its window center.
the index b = 0.01 mag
